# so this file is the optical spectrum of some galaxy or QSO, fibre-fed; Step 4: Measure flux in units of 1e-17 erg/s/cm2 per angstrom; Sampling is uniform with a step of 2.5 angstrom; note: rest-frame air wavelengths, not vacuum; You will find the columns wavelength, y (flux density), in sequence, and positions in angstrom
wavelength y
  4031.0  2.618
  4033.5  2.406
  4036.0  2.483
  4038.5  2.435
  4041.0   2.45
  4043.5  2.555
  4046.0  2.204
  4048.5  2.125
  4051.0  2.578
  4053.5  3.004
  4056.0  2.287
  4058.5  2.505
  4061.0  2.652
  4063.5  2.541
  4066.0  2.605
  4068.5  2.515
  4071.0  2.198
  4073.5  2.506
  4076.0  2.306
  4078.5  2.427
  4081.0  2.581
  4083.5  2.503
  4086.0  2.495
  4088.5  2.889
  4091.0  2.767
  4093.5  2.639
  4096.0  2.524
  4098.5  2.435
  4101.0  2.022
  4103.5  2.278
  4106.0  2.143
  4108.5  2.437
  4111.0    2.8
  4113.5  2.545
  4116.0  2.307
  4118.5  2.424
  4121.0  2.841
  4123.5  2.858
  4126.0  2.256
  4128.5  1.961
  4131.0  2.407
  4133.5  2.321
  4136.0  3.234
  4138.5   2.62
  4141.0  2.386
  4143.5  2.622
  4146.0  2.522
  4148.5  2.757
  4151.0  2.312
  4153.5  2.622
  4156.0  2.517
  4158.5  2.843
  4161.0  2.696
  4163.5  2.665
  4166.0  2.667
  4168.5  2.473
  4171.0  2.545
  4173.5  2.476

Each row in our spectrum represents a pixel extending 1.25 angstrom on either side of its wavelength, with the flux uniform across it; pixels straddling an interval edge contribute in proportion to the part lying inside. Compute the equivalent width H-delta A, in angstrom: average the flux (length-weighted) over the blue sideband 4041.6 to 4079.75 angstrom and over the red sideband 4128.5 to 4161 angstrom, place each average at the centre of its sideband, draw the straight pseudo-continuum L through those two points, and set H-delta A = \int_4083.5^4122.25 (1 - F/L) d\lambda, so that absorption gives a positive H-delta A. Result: 0.3 angstrom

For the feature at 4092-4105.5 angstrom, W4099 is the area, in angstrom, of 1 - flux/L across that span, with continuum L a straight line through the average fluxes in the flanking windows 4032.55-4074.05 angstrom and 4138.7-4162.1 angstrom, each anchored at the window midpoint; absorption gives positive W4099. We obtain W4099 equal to 0.8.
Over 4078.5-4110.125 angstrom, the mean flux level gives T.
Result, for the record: 2.48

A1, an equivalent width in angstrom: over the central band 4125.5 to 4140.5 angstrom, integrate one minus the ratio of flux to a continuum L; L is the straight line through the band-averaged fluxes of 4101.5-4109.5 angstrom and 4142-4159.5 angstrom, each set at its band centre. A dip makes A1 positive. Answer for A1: -0.1 angstrom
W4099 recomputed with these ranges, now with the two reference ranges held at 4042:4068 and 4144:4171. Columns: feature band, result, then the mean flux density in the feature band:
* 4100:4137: 1.6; 2.45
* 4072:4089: 0.1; 2.51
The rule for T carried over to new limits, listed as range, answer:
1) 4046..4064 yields 2.5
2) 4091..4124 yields 2.48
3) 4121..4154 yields 2.54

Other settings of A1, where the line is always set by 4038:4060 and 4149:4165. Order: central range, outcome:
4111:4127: 0.0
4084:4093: -0.6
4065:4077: 0.3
